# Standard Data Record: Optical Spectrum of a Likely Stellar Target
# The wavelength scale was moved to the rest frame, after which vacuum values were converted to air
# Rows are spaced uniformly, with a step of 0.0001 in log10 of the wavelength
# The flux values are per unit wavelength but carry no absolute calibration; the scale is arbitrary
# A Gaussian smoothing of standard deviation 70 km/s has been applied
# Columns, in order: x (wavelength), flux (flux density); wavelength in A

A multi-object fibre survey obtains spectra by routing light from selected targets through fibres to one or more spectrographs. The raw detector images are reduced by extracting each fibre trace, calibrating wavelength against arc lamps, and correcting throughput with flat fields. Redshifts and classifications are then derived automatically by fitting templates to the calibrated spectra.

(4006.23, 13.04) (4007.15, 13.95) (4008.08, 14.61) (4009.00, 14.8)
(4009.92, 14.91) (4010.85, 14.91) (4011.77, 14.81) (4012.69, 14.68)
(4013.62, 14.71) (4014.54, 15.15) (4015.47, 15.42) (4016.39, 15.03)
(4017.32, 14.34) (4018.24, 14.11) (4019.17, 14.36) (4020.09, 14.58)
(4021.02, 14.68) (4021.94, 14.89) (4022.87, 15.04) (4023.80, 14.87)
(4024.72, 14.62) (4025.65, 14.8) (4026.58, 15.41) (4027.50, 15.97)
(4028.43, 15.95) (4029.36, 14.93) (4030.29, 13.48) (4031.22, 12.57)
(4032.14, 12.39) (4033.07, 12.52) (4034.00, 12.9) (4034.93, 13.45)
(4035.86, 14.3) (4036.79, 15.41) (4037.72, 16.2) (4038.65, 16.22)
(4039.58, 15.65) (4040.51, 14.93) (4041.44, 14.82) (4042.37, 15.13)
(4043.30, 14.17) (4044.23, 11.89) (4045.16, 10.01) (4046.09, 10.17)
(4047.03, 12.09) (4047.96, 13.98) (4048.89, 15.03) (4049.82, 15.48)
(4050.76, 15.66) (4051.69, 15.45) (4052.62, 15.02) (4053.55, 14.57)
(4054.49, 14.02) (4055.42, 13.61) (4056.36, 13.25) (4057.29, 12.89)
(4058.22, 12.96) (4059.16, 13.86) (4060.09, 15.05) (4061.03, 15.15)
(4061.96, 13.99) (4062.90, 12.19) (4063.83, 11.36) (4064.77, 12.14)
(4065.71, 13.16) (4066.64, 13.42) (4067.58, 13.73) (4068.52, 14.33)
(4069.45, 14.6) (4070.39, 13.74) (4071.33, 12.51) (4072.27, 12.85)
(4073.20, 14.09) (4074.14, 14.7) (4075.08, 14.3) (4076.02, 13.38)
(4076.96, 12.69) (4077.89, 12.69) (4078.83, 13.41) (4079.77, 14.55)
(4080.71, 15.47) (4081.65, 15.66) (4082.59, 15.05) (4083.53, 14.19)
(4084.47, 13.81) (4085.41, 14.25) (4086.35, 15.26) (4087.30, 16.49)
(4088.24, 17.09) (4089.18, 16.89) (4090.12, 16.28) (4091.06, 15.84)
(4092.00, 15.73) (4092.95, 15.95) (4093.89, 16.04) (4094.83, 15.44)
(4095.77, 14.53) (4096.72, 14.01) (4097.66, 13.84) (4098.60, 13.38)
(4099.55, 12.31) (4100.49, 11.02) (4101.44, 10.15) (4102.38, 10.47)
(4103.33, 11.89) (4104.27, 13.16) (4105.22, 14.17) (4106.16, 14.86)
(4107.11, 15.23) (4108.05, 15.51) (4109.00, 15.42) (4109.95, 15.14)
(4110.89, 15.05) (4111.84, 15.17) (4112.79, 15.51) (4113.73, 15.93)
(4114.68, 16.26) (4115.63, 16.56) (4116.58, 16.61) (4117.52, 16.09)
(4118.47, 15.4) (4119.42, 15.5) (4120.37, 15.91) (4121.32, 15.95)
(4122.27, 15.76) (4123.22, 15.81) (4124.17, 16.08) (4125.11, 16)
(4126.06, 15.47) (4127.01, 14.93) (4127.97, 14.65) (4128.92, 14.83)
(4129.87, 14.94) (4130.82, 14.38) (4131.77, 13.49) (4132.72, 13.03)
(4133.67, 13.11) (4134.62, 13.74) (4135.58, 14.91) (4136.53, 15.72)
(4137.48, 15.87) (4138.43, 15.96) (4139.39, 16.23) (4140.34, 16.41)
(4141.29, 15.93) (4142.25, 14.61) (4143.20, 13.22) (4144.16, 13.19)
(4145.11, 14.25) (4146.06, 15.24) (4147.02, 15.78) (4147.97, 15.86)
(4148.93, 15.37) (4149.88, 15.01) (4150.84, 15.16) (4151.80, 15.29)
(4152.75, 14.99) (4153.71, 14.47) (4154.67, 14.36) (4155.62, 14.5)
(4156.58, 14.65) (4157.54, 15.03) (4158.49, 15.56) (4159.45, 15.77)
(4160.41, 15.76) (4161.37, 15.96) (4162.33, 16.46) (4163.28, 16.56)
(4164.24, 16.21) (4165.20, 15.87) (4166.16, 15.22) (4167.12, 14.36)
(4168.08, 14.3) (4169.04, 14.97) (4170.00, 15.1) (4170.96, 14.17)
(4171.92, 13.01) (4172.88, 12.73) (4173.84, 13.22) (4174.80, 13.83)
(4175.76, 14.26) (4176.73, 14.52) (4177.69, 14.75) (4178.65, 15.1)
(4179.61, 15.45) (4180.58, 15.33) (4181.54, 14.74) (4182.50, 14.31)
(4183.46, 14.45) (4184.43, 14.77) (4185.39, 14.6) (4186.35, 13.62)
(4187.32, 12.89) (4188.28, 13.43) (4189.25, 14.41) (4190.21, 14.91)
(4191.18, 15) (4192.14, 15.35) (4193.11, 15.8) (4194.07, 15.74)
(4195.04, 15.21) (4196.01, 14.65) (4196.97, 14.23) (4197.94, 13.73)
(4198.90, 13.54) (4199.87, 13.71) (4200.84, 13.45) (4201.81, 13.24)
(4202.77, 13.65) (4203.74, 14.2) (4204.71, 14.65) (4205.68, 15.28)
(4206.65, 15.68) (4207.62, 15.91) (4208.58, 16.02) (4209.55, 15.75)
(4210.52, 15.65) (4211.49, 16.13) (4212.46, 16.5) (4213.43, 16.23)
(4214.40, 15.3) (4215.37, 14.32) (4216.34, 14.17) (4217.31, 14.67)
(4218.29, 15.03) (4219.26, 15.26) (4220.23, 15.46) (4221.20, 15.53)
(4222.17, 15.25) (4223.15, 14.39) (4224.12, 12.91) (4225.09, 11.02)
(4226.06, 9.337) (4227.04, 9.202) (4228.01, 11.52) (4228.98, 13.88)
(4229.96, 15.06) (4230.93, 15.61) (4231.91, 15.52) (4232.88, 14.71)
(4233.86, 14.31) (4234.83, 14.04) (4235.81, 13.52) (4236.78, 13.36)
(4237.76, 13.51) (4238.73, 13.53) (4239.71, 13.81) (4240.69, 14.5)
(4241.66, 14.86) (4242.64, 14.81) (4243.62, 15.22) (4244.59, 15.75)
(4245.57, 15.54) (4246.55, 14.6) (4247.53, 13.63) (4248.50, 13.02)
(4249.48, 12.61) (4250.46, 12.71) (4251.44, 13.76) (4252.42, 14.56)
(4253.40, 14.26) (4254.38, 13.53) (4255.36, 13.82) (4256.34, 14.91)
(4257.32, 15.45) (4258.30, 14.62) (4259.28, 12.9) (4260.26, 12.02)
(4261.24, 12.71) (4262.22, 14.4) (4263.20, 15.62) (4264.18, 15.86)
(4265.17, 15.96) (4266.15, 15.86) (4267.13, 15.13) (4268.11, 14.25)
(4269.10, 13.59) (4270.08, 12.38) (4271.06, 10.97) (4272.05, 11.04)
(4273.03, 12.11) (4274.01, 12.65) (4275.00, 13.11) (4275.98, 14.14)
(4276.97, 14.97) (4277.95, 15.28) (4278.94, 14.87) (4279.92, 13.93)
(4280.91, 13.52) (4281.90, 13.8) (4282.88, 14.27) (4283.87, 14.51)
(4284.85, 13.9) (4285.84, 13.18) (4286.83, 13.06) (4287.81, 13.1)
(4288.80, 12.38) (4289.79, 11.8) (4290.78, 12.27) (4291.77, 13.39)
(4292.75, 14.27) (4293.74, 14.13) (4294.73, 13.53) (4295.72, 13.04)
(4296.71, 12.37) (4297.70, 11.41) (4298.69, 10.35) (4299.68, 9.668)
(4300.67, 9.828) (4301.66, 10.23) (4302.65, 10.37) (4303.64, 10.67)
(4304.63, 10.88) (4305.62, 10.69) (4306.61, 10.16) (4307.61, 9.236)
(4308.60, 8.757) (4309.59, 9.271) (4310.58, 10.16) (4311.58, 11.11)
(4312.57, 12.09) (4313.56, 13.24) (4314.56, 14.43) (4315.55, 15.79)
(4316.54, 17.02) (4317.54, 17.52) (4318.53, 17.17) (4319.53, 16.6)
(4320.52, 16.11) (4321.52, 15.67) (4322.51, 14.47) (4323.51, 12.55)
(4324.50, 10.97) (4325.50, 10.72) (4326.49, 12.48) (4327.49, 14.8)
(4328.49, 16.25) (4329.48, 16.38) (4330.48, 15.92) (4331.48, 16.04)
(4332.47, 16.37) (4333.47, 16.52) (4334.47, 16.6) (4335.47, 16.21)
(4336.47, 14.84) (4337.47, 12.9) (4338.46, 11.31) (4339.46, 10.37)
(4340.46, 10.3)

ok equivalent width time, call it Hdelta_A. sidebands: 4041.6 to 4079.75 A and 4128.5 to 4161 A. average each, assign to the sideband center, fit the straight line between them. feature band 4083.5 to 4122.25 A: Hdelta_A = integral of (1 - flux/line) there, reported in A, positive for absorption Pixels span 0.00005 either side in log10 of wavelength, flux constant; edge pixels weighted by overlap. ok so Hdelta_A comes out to -1.6 A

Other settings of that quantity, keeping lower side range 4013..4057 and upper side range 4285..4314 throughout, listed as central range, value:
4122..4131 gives -1.31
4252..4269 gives -3.52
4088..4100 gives -1.26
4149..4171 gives -3.75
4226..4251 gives -3.40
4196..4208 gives -1.62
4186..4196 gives -1.54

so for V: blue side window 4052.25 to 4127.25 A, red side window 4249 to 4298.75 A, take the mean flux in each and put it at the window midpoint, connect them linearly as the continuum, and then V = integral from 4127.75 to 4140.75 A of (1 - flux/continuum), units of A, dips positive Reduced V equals -0.5 A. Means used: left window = 14.5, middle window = 14.8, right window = 13.6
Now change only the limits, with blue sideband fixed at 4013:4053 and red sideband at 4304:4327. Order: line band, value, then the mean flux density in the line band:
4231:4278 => -2.9 A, 14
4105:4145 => -3.8 A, 15.2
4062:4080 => 1.0 A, 13.4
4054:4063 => 0.3 A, 13.8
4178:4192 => -1.0 A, 14.5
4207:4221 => -2.1 A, 15.5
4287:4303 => 1.2 A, 12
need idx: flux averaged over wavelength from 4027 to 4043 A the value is 14.5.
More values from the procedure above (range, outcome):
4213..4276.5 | 14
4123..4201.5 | 14.8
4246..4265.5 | 14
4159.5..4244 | 14.5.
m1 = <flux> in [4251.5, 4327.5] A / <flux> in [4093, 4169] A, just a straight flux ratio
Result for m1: 0.88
